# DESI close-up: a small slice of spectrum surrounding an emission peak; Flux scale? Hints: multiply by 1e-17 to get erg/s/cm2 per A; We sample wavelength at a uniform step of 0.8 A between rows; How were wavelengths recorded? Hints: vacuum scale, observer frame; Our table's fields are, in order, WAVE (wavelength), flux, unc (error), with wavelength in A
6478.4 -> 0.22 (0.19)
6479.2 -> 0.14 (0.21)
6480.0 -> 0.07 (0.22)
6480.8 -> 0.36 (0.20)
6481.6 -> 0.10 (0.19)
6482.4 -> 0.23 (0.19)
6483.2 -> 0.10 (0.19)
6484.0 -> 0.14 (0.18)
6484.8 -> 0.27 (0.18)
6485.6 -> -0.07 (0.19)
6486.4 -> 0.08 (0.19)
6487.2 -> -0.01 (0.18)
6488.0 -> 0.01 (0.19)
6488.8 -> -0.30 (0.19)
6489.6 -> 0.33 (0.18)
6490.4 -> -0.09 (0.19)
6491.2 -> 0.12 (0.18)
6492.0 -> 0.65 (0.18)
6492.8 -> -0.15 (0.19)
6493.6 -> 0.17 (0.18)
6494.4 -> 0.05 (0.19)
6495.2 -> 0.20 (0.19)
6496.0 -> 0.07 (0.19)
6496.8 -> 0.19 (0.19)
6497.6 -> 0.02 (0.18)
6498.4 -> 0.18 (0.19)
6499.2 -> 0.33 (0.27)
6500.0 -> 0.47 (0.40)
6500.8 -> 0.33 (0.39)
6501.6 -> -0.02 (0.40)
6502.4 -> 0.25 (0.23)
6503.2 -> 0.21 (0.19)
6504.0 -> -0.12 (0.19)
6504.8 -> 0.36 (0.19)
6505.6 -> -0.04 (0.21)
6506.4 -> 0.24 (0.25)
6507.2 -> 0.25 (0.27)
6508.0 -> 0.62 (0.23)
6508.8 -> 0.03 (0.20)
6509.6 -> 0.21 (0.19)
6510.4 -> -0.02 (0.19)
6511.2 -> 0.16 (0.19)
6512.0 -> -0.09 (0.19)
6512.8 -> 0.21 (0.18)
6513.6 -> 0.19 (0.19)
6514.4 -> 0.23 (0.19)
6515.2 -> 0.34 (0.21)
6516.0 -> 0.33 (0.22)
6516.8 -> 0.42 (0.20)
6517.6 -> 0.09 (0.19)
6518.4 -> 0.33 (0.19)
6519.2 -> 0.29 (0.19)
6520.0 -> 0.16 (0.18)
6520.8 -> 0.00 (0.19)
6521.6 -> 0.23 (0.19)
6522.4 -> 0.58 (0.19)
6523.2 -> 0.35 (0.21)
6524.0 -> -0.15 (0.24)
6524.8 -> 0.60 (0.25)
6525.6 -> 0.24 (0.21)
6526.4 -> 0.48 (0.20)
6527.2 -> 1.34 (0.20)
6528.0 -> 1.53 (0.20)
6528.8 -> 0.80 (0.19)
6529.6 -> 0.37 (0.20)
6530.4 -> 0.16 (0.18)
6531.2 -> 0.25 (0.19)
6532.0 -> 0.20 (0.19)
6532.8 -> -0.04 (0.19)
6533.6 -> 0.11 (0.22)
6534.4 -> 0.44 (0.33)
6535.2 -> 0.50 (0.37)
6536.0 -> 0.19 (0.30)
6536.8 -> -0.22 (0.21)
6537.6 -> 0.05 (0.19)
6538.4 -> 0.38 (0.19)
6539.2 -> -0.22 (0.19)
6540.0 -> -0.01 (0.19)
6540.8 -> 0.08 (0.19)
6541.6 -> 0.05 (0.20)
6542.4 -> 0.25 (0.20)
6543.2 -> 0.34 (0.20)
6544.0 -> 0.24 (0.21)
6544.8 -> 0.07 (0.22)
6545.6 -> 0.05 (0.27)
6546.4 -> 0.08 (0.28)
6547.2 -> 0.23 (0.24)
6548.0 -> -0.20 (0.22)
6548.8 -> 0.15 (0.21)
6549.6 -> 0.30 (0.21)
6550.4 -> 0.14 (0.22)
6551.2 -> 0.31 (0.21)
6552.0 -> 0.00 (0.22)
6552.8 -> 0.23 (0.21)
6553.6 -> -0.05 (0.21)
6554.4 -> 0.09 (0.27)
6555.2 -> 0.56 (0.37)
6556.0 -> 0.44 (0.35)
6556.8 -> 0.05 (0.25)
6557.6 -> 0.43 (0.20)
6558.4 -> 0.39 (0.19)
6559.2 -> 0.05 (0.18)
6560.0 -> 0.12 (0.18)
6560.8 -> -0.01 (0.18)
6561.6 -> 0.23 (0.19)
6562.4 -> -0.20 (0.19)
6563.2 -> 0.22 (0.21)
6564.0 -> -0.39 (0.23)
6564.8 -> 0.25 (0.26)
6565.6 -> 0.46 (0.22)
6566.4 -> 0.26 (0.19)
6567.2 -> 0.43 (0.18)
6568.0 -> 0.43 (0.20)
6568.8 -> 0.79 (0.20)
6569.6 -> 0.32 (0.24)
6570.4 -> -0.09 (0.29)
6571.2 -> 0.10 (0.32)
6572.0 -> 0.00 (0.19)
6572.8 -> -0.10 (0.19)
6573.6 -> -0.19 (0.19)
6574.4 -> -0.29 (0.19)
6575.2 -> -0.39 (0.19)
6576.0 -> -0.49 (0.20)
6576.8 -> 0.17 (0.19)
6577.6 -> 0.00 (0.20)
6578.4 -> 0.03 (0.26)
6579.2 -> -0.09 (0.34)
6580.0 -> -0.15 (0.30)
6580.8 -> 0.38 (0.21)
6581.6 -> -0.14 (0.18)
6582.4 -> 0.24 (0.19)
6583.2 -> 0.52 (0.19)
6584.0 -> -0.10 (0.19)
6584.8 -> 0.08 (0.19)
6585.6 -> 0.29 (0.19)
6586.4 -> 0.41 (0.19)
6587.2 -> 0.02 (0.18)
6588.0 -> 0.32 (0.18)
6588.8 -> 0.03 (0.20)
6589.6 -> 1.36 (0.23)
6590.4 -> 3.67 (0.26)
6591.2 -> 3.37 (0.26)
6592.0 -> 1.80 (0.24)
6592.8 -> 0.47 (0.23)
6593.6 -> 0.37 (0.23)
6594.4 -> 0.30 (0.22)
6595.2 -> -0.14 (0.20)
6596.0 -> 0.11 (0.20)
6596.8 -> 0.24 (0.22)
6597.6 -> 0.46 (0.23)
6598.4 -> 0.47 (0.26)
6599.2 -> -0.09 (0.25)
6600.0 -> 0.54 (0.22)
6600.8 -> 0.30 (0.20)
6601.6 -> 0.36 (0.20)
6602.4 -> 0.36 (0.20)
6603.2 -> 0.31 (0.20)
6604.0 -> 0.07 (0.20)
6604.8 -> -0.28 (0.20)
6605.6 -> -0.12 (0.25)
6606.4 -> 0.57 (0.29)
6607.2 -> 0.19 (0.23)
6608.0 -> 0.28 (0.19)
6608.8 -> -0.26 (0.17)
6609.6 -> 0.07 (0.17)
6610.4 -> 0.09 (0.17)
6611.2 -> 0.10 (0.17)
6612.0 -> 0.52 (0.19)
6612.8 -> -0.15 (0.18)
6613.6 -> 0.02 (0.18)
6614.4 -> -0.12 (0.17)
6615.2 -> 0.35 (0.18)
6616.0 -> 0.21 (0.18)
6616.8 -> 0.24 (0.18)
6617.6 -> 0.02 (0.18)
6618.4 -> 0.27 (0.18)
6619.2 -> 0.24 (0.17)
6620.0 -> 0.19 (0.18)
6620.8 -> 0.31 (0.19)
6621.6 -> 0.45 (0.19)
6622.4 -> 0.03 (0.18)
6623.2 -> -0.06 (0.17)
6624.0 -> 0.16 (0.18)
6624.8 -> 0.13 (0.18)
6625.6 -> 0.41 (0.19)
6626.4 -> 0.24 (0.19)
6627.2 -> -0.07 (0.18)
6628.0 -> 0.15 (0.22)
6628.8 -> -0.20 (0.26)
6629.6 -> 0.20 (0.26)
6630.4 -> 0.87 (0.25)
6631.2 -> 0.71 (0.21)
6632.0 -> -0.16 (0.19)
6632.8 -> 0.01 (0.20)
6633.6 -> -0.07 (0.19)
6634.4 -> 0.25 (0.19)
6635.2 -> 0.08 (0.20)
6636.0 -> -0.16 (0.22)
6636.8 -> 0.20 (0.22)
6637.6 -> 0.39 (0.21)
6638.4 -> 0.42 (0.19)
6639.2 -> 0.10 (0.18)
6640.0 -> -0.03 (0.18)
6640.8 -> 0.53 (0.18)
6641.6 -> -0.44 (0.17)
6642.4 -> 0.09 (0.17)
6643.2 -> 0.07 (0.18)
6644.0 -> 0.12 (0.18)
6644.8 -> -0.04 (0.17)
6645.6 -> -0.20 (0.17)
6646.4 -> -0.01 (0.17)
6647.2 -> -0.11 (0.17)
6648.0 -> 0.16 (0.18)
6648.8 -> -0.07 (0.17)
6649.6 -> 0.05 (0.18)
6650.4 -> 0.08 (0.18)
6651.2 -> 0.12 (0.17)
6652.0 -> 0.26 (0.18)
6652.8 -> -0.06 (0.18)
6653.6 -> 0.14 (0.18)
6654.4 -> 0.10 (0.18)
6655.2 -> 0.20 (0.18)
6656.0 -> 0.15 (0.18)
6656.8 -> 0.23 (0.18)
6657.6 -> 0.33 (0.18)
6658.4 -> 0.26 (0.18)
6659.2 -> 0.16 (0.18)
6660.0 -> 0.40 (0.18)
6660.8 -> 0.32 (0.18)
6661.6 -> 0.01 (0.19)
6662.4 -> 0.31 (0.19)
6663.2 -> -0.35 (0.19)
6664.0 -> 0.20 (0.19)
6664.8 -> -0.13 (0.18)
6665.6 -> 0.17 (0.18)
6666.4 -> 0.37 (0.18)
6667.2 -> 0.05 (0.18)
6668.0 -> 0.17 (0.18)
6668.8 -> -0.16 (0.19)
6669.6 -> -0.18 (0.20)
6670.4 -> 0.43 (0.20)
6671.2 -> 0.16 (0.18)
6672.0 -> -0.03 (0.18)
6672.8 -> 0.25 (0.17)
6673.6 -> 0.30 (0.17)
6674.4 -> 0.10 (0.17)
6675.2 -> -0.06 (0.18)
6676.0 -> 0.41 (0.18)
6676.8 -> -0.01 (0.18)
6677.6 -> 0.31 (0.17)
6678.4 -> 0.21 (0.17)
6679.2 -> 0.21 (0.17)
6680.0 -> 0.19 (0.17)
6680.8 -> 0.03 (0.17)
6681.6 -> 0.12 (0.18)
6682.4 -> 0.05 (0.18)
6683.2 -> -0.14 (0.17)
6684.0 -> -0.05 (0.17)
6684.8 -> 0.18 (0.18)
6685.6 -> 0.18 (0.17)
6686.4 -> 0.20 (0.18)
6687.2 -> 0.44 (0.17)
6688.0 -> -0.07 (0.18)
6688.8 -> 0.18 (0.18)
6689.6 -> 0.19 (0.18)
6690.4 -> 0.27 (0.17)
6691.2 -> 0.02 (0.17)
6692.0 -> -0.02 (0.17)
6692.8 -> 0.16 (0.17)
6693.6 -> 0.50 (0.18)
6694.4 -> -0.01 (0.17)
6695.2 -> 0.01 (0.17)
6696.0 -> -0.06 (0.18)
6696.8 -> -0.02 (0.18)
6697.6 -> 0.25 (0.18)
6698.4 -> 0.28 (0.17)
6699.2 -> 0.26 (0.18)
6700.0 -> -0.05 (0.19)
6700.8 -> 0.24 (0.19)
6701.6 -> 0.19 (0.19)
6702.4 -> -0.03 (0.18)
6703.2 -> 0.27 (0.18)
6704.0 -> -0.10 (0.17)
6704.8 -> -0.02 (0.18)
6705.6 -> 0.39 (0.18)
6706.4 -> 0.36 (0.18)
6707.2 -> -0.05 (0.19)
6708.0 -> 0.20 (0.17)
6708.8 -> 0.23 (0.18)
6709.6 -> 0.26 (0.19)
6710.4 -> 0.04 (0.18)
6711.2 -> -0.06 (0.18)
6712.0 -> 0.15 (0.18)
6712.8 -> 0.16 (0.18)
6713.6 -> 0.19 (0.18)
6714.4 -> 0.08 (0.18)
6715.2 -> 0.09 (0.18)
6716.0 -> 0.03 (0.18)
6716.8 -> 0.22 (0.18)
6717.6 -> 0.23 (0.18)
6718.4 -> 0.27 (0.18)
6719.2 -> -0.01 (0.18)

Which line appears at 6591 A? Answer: [O III] 5007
